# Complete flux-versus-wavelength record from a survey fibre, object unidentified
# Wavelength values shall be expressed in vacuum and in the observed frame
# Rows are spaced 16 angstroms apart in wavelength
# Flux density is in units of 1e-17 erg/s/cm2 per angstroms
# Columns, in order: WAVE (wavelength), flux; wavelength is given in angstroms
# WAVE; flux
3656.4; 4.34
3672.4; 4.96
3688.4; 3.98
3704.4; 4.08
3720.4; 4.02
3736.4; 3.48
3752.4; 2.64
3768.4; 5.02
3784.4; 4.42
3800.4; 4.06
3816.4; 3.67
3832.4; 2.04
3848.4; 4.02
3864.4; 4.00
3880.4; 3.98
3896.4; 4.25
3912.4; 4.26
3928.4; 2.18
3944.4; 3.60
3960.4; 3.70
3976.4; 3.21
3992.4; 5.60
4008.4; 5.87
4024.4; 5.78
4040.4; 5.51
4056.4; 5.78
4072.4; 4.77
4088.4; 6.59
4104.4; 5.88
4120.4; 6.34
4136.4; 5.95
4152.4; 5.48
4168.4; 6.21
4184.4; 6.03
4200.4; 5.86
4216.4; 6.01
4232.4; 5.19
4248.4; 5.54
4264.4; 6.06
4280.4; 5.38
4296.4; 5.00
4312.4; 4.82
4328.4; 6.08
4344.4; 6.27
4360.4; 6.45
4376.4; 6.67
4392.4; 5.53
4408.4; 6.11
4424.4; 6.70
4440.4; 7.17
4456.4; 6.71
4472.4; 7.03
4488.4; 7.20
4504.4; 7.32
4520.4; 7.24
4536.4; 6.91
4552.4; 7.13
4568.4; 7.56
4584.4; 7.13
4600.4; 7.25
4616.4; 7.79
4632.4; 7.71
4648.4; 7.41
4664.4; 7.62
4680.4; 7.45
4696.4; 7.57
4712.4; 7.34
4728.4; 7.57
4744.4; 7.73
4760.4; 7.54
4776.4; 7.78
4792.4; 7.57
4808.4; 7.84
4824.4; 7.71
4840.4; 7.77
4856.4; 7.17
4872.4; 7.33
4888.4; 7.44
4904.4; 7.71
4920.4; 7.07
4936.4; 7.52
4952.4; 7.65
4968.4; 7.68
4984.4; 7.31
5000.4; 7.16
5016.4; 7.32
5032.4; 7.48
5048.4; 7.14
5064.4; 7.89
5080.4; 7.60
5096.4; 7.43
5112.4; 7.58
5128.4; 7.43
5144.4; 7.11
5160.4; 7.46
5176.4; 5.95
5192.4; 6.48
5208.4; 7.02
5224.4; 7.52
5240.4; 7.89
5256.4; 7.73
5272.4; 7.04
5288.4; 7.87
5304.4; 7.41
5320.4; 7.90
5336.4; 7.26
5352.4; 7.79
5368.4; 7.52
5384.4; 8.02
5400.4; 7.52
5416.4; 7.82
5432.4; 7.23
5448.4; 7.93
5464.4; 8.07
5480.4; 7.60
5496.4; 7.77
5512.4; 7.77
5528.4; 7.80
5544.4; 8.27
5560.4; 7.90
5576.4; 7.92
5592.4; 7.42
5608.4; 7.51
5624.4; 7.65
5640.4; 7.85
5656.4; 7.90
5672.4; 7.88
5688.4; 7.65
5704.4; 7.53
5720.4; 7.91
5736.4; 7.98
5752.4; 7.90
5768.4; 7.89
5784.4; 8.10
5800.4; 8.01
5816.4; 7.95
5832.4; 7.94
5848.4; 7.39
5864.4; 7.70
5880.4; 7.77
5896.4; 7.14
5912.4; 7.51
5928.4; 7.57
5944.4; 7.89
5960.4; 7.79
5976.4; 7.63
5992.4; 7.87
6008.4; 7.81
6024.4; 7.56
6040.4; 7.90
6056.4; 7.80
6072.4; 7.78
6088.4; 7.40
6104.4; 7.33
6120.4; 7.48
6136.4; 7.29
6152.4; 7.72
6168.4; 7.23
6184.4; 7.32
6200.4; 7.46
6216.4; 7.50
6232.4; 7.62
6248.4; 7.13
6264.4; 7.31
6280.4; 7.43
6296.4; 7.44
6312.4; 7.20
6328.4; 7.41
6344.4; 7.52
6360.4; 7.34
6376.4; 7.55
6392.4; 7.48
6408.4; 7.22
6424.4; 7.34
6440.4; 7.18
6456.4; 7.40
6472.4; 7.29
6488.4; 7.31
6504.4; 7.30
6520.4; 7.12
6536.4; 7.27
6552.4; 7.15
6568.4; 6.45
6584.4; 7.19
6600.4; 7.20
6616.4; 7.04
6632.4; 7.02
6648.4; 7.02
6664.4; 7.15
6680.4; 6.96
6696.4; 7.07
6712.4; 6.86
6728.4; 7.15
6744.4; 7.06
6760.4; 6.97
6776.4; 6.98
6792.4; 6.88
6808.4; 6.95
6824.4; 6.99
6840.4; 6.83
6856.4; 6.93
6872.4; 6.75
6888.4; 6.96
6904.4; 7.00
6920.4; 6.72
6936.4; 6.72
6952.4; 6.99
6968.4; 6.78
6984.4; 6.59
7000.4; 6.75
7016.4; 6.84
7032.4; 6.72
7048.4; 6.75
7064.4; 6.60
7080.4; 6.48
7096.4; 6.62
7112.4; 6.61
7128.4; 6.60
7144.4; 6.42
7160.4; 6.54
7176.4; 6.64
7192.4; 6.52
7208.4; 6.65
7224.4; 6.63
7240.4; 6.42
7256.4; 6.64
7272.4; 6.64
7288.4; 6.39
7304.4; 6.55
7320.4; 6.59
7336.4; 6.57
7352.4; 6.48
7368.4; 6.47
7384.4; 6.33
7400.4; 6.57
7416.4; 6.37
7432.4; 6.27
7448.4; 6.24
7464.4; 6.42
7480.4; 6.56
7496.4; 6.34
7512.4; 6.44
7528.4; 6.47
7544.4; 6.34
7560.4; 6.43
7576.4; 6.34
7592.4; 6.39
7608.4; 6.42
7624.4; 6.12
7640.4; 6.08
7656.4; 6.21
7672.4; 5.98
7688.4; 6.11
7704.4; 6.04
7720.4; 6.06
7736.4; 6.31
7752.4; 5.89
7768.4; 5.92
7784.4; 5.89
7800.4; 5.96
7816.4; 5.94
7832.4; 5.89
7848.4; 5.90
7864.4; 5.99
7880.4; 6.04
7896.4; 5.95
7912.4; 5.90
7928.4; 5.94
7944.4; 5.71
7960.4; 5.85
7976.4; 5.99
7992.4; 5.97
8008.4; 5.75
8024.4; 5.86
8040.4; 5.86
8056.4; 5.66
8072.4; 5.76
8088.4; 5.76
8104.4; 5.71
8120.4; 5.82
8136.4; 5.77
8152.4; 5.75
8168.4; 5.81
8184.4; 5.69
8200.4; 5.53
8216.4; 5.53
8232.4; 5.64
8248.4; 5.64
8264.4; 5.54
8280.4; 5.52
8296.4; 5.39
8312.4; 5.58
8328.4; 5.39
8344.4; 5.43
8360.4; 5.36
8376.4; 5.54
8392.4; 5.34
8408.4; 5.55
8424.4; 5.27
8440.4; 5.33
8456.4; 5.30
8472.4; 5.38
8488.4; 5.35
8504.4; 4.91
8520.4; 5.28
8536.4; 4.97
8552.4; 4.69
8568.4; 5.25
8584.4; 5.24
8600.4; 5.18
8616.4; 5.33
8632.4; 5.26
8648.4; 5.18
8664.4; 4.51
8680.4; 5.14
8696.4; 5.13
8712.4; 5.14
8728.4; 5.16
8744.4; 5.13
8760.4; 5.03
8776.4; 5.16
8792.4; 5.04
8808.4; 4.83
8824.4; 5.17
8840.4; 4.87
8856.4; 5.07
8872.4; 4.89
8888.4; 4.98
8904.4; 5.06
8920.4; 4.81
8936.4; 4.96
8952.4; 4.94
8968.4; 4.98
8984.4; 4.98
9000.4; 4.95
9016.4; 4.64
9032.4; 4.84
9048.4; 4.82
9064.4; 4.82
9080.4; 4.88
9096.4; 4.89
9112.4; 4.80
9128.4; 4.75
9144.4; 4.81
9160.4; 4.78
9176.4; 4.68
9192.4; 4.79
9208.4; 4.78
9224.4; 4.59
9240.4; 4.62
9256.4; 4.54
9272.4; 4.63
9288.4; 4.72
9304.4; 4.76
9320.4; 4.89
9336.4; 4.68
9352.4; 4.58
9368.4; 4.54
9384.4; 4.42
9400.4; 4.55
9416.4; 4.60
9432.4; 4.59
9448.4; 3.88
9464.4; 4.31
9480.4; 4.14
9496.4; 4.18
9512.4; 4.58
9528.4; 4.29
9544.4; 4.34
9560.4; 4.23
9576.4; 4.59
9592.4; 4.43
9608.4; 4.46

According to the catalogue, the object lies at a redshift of 0.000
